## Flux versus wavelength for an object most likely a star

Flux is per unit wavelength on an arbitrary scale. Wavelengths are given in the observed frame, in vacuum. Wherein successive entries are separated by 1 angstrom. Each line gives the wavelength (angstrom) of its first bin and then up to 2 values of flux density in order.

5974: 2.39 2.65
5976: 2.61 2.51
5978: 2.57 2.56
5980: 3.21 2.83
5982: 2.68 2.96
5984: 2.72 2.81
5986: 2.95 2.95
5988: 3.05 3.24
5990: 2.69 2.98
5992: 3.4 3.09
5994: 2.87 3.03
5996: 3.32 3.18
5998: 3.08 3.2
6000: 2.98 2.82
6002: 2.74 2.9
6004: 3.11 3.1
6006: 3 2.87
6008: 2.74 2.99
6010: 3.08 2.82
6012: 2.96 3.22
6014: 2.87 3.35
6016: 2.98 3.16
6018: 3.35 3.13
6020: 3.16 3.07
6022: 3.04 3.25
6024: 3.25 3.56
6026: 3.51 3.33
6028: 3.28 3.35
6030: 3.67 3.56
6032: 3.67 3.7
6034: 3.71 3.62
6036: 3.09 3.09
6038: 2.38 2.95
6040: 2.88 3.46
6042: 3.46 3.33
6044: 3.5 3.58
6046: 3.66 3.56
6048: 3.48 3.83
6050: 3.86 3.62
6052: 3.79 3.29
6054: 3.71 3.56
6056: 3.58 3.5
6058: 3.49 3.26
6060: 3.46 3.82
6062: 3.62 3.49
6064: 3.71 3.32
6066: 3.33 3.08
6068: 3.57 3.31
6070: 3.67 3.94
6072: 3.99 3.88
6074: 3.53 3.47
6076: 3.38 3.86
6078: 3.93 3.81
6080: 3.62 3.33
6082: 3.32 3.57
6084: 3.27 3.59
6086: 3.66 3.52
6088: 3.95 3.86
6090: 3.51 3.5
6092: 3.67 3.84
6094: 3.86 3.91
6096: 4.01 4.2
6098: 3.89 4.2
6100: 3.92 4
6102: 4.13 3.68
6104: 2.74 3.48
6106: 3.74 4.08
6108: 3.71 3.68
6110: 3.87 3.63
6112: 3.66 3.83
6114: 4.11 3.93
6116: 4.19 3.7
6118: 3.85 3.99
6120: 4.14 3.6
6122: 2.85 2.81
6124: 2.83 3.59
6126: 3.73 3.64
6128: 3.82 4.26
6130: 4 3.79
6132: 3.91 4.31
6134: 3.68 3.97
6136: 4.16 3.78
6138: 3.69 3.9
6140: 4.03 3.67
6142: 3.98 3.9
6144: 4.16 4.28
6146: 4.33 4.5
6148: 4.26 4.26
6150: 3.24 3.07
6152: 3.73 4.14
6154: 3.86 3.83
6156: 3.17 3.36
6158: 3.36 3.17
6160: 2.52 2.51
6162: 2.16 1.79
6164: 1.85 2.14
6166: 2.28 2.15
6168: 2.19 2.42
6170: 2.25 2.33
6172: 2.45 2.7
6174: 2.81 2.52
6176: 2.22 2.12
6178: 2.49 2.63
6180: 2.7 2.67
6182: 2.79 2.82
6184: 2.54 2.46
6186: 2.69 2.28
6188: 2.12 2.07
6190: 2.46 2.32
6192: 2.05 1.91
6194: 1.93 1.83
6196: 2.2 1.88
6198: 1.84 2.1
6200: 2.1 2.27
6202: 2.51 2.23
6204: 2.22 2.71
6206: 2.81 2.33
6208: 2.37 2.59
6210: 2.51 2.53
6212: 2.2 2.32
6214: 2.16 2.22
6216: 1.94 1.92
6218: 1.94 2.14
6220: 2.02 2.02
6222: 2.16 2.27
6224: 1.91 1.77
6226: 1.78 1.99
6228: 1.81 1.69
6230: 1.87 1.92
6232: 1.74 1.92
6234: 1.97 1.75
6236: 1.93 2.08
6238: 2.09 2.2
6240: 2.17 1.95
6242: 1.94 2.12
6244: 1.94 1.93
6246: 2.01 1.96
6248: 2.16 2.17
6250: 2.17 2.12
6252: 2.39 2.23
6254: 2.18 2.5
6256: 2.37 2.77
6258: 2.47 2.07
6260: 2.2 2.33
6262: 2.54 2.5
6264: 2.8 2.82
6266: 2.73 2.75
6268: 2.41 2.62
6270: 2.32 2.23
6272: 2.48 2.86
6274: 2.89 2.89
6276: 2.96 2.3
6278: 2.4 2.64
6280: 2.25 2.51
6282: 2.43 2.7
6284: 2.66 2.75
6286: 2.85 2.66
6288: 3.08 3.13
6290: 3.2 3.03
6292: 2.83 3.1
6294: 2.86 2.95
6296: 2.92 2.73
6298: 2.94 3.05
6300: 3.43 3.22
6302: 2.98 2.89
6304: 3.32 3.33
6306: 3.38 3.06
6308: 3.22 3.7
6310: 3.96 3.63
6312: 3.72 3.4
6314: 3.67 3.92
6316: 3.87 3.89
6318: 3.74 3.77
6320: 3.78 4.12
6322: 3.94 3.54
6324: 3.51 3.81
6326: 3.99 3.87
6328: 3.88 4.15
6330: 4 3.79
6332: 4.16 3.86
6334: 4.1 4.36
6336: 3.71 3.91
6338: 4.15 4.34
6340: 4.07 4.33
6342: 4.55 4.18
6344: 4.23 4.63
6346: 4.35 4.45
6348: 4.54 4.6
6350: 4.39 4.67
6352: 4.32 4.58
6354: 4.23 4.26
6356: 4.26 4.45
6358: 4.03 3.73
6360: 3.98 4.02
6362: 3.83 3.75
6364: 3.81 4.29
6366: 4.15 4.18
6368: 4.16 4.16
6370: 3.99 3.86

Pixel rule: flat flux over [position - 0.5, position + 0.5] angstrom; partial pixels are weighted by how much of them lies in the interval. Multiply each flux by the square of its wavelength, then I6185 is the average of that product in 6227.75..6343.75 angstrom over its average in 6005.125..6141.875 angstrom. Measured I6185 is 0.89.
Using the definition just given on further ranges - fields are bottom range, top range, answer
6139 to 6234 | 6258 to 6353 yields 1.37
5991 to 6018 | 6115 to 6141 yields 1.29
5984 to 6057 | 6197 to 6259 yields 0.71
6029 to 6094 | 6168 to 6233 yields 0.66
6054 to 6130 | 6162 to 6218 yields 0.65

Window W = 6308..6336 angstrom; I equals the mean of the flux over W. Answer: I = 3.84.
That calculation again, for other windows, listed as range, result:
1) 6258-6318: 2.93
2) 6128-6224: 2.81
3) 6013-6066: 3.4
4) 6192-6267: 2.17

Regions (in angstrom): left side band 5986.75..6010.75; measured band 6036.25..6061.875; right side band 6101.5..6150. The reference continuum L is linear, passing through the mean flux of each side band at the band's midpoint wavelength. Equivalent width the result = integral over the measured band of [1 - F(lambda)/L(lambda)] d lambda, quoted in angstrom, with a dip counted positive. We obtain -0.8 angstrom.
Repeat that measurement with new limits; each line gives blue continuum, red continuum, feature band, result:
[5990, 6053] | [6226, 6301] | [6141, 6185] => -3.47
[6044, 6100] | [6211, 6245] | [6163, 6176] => 1.48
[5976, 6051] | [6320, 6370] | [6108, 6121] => -1.58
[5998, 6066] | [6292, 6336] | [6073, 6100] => -2.86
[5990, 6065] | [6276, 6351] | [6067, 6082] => -1.40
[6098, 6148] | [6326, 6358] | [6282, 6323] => 8.71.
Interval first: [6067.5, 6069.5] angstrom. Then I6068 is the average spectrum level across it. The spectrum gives 3.44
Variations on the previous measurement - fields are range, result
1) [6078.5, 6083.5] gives 3.53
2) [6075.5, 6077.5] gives 3.62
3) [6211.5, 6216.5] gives 2.17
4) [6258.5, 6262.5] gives 2.29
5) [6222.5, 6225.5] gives 1.98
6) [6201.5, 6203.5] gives 2.37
